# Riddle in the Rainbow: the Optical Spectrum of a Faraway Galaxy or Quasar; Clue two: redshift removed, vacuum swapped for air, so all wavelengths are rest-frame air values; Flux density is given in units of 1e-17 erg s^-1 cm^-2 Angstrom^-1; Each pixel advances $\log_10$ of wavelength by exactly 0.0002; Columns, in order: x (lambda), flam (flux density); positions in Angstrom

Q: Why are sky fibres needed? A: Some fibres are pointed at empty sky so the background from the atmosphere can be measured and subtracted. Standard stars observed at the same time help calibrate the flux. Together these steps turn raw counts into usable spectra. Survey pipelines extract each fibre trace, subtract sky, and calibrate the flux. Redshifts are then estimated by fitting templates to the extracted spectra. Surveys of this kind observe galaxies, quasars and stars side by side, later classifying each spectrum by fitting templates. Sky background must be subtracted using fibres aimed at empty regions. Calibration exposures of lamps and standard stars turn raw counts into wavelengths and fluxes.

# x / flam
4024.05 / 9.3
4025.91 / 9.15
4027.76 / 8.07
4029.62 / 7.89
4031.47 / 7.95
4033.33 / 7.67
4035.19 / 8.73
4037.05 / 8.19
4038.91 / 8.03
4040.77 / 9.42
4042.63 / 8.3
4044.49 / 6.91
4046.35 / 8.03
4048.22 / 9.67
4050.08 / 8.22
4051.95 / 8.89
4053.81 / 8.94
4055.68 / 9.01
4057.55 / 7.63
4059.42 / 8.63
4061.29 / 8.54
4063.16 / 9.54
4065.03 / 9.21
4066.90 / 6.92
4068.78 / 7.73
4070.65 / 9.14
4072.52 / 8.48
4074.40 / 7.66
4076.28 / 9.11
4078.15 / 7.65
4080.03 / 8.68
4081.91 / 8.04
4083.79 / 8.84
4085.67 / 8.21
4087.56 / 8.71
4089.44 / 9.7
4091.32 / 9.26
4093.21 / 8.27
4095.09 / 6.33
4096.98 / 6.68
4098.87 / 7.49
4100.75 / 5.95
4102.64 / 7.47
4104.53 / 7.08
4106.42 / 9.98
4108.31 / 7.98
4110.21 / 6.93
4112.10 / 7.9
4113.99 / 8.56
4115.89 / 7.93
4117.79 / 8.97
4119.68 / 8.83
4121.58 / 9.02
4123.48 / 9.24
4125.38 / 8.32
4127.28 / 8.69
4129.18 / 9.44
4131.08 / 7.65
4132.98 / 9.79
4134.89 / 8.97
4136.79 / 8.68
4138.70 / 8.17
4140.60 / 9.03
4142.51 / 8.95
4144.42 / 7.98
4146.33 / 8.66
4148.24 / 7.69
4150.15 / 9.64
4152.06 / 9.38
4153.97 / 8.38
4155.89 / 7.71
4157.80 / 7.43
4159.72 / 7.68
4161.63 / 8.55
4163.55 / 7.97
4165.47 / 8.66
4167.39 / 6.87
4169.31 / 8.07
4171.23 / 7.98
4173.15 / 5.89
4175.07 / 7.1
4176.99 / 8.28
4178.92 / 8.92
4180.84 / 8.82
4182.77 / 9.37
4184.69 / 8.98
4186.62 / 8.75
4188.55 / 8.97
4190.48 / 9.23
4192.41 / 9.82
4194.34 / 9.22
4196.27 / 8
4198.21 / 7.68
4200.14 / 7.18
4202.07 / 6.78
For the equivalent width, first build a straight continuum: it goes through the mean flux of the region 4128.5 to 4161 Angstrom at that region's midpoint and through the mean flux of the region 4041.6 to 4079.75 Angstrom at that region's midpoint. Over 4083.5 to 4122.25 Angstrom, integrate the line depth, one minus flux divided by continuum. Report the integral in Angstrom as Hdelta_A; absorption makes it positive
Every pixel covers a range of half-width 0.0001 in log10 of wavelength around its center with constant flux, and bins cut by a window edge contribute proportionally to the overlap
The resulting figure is 1.8 Angstrom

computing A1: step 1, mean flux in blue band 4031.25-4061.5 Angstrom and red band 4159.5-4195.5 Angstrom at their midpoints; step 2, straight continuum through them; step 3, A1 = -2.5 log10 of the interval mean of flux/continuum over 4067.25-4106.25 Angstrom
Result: 0.05 mag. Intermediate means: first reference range 8.4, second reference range 8.39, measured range 8.05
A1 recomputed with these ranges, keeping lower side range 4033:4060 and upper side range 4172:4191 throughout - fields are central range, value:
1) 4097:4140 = 0.016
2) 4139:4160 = -0.001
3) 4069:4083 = 0.007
